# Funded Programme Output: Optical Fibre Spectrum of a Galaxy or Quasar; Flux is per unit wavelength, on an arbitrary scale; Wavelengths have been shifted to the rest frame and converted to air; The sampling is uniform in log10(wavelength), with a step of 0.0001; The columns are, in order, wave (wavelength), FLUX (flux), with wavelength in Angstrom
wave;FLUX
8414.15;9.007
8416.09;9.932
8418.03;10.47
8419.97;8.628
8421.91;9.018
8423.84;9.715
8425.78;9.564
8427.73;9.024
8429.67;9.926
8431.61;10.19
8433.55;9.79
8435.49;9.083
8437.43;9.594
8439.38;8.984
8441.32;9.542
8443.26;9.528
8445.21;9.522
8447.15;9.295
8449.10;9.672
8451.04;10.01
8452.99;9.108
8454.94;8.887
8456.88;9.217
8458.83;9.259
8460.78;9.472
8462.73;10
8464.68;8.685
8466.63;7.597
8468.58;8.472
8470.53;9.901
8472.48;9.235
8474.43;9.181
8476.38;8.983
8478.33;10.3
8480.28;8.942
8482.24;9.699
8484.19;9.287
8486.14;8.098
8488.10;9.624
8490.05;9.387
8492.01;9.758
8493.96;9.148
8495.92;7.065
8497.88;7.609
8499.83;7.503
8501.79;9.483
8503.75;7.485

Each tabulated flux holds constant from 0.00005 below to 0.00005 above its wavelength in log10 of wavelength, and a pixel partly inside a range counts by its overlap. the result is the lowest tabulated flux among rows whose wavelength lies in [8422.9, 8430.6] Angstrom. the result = 9.024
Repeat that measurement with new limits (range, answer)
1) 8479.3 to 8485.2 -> 8.942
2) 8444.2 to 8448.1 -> 9.295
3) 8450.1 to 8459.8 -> 8.887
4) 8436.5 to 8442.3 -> 8.984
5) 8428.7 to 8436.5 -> 9.083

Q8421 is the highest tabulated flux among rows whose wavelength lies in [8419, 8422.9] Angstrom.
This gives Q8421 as 9.018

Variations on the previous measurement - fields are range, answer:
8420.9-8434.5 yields 10.19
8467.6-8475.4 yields 9.901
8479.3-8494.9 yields 9.758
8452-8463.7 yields 10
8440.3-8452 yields 10.01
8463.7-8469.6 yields 8.685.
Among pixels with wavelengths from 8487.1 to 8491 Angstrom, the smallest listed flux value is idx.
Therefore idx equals 9.387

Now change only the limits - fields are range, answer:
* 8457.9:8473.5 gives 7.597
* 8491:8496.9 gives 7.065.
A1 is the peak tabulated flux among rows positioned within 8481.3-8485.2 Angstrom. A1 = 9.699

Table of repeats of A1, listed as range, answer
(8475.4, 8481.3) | 10.3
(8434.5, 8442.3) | 9.594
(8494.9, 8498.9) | 7.609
